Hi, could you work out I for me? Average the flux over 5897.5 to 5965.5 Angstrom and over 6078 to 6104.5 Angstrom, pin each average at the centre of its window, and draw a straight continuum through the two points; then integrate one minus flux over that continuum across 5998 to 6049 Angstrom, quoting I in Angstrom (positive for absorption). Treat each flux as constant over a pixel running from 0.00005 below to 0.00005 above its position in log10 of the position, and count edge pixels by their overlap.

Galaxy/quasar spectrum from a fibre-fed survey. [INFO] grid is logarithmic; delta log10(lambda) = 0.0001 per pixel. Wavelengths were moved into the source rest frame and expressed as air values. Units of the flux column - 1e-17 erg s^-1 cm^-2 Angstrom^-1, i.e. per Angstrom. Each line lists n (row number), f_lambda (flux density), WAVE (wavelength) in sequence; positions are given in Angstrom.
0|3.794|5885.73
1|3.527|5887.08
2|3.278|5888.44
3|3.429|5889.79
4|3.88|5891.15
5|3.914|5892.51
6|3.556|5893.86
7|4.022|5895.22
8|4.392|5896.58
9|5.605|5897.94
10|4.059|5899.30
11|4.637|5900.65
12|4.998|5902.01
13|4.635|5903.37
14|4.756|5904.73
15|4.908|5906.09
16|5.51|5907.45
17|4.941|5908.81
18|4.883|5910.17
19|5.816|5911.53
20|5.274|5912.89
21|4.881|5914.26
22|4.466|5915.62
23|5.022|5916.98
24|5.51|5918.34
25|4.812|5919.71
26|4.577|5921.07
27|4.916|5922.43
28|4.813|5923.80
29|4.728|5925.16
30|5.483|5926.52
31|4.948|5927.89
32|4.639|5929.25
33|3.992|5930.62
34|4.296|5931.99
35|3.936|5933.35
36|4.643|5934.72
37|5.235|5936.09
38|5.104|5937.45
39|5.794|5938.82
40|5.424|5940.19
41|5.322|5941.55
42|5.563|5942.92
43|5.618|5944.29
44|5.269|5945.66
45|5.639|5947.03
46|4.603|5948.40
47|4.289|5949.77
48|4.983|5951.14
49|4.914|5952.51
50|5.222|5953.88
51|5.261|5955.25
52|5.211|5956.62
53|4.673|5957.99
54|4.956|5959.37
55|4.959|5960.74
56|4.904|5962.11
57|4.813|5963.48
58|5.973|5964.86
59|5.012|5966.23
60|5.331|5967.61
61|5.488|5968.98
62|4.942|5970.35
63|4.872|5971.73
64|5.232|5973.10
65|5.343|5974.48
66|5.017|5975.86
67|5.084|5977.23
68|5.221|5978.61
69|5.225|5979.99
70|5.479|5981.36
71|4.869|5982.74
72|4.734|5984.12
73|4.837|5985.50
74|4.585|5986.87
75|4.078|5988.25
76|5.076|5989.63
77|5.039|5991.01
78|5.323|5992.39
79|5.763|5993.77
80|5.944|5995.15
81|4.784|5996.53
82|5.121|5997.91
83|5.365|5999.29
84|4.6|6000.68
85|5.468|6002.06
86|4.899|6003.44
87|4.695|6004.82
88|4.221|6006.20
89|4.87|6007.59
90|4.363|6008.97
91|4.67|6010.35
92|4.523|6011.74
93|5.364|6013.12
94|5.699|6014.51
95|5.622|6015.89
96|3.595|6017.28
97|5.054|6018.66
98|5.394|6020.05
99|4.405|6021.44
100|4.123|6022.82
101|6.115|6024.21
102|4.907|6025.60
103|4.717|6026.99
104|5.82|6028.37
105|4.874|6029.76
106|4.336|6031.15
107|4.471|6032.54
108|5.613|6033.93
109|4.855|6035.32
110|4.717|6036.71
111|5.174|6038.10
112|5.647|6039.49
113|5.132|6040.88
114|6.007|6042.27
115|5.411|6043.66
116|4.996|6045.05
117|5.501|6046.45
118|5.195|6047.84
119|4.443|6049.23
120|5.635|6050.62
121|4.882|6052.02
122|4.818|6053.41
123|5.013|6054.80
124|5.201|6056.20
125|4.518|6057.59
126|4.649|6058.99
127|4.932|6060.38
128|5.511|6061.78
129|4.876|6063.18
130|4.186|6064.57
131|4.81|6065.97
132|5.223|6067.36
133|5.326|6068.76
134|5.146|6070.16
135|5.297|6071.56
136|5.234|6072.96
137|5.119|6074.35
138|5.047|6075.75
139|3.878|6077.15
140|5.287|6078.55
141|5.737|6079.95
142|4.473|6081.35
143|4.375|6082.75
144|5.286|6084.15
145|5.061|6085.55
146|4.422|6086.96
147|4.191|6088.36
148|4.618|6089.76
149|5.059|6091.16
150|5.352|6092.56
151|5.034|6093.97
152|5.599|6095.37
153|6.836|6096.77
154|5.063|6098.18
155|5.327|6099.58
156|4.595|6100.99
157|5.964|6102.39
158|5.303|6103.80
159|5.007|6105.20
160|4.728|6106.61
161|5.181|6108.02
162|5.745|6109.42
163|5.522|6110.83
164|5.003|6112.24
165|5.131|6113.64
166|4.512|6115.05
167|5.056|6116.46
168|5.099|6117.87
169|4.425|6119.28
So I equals 0.6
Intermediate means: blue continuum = 4.99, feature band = 5.01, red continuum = 5.13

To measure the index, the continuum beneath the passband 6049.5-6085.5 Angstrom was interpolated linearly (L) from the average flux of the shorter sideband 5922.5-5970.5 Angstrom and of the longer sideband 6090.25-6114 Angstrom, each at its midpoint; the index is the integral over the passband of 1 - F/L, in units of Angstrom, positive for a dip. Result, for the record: 1.9 Angstrom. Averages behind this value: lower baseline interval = 5.03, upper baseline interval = 5.32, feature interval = 4.97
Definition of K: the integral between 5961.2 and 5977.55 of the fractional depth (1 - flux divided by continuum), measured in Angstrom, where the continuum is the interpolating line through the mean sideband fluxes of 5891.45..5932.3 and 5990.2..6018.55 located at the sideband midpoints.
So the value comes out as -0.9 Angstrom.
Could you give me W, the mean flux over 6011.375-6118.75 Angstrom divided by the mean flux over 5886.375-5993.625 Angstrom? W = 1.0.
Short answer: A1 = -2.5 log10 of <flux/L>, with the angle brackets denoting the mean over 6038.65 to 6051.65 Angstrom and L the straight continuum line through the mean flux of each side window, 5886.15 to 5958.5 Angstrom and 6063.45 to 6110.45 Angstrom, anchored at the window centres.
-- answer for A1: -0.07 mag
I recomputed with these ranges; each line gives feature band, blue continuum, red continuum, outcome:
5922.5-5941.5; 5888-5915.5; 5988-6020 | -0.7 Angstrom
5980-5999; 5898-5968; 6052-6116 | -0.2 Angstrom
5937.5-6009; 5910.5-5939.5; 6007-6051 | -1.8 Angstrom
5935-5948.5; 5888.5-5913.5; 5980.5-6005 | -1.6 Angstrom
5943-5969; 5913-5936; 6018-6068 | -1.5 Angstrom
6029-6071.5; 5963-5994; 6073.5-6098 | 0.0 Angstrom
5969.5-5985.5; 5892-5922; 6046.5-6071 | -0.7 Angstrom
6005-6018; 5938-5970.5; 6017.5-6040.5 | 0.7 Angstrom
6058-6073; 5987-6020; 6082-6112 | 0.3 Angstrom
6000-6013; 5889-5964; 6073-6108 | 0.6 Angstrom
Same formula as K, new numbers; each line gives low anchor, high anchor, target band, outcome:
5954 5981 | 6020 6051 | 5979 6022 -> 1.3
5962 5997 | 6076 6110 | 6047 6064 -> 0.4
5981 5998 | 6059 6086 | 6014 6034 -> 0.2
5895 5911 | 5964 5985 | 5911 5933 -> 0.2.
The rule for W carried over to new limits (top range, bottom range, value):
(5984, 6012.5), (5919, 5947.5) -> 0.98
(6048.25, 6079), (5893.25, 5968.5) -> 1.00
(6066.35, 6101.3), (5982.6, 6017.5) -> 1.02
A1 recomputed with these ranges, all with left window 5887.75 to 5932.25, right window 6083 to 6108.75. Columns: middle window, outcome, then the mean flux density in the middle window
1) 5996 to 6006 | -0.01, 4.96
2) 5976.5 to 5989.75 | -0.02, 4.91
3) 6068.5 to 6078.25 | 0.02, 5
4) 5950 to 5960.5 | -0.05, 5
